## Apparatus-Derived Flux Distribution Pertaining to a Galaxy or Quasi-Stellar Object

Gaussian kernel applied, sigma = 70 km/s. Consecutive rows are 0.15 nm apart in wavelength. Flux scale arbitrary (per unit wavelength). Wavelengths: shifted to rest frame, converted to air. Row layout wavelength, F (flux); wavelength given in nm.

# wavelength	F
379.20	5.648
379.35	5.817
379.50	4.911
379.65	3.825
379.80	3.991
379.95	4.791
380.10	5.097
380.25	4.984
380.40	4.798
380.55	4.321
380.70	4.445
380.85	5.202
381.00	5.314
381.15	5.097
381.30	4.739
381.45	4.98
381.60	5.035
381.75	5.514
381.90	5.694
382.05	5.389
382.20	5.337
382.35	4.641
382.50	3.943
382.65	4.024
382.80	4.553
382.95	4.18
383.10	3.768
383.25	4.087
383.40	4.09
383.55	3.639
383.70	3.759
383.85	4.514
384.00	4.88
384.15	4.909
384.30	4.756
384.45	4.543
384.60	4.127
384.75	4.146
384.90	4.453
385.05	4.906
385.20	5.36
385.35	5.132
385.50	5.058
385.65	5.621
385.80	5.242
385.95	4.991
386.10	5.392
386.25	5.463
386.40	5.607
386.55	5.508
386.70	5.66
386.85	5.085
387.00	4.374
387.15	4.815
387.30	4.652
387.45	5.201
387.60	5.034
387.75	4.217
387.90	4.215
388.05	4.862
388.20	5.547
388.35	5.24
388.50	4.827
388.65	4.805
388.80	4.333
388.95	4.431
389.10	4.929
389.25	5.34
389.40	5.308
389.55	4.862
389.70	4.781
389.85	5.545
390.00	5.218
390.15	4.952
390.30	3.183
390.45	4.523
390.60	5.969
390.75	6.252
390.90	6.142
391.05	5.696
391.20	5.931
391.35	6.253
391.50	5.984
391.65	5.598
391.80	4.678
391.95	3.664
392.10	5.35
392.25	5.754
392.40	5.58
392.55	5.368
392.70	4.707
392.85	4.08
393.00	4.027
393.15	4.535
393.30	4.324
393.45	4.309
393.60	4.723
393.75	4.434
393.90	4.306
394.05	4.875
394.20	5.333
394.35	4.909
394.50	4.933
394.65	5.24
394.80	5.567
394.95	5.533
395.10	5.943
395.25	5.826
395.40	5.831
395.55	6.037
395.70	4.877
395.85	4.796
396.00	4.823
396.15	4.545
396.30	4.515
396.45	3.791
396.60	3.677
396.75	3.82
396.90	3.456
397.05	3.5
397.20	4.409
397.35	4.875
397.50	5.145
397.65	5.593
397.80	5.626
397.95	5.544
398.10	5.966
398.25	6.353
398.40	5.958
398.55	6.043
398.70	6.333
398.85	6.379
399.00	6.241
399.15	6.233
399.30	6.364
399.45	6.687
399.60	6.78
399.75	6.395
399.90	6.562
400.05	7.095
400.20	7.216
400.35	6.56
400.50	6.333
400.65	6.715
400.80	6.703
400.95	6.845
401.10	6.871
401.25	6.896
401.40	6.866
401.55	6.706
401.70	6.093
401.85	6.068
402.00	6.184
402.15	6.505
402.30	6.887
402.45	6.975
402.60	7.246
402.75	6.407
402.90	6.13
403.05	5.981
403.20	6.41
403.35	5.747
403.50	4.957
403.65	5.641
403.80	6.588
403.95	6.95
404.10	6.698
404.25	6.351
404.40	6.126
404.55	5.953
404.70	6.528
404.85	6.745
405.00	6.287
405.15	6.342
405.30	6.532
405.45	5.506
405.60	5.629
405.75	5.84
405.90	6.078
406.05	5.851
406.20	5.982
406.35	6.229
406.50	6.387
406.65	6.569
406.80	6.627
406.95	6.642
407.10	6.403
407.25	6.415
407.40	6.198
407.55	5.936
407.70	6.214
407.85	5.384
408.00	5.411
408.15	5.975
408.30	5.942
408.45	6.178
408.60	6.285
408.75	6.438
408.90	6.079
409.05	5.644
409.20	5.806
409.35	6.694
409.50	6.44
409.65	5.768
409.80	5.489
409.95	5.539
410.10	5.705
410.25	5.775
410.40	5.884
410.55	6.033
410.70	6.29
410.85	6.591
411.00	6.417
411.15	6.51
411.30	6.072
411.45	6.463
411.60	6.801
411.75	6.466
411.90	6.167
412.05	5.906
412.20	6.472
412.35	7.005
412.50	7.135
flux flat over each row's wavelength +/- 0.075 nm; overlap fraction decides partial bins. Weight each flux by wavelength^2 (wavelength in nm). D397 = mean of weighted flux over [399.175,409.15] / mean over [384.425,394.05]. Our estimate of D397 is 1.37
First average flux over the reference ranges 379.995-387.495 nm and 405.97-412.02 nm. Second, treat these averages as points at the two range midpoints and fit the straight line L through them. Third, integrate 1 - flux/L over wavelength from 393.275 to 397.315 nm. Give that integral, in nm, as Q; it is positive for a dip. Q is 0.49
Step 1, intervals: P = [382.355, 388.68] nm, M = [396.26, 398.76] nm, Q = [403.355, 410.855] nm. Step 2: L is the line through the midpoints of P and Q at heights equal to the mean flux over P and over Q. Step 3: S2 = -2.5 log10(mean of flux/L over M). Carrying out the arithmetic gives 0.11 mag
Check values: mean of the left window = 4.74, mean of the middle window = 4.98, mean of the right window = 6.1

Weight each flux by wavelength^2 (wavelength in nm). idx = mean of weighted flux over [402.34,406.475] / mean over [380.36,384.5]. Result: 1.50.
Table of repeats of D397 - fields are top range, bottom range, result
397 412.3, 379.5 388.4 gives 1.44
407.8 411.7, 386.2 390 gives 1.36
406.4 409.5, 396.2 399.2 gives 1.26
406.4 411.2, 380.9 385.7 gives 1.48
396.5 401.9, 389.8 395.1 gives 1.22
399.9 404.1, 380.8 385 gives 1.55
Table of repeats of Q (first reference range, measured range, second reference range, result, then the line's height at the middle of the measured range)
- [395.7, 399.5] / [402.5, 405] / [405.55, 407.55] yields -0.16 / 5.9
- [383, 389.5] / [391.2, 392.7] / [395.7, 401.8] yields -0.03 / 5.25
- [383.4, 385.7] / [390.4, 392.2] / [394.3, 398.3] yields -0.25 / 4.84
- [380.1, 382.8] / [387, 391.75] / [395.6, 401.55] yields 0.17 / 5.29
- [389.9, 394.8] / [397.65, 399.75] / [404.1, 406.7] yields -0.22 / 5.6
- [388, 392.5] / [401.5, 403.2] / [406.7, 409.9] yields -0.20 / 5.79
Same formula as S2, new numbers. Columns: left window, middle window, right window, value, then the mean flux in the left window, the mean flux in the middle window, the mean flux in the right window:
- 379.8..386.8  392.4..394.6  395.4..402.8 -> 0.18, 4.81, 4.67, 5.89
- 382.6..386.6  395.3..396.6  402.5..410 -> 0.13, 4.69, 4.85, 6.15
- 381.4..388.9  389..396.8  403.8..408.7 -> 0.06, 4.8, 5.02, 6.2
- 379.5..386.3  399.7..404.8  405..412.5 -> -0.12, 4.73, 6.48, 6.15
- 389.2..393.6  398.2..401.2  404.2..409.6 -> -0.16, 5.09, 6.54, 6.15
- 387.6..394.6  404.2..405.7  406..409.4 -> -0.04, 4.98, 6.19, 6.14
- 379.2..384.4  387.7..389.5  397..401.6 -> 0.09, 4.69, 4.85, 6.2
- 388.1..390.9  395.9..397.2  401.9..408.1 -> 0.35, 5.03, 4.05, 6.23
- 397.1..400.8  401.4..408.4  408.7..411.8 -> -0.02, 6.14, 6.23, 6.13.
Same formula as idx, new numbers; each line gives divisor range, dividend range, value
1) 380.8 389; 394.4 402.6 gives 1.30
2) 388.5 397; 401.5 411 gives 1.33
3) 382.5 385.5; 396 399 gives 1.23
